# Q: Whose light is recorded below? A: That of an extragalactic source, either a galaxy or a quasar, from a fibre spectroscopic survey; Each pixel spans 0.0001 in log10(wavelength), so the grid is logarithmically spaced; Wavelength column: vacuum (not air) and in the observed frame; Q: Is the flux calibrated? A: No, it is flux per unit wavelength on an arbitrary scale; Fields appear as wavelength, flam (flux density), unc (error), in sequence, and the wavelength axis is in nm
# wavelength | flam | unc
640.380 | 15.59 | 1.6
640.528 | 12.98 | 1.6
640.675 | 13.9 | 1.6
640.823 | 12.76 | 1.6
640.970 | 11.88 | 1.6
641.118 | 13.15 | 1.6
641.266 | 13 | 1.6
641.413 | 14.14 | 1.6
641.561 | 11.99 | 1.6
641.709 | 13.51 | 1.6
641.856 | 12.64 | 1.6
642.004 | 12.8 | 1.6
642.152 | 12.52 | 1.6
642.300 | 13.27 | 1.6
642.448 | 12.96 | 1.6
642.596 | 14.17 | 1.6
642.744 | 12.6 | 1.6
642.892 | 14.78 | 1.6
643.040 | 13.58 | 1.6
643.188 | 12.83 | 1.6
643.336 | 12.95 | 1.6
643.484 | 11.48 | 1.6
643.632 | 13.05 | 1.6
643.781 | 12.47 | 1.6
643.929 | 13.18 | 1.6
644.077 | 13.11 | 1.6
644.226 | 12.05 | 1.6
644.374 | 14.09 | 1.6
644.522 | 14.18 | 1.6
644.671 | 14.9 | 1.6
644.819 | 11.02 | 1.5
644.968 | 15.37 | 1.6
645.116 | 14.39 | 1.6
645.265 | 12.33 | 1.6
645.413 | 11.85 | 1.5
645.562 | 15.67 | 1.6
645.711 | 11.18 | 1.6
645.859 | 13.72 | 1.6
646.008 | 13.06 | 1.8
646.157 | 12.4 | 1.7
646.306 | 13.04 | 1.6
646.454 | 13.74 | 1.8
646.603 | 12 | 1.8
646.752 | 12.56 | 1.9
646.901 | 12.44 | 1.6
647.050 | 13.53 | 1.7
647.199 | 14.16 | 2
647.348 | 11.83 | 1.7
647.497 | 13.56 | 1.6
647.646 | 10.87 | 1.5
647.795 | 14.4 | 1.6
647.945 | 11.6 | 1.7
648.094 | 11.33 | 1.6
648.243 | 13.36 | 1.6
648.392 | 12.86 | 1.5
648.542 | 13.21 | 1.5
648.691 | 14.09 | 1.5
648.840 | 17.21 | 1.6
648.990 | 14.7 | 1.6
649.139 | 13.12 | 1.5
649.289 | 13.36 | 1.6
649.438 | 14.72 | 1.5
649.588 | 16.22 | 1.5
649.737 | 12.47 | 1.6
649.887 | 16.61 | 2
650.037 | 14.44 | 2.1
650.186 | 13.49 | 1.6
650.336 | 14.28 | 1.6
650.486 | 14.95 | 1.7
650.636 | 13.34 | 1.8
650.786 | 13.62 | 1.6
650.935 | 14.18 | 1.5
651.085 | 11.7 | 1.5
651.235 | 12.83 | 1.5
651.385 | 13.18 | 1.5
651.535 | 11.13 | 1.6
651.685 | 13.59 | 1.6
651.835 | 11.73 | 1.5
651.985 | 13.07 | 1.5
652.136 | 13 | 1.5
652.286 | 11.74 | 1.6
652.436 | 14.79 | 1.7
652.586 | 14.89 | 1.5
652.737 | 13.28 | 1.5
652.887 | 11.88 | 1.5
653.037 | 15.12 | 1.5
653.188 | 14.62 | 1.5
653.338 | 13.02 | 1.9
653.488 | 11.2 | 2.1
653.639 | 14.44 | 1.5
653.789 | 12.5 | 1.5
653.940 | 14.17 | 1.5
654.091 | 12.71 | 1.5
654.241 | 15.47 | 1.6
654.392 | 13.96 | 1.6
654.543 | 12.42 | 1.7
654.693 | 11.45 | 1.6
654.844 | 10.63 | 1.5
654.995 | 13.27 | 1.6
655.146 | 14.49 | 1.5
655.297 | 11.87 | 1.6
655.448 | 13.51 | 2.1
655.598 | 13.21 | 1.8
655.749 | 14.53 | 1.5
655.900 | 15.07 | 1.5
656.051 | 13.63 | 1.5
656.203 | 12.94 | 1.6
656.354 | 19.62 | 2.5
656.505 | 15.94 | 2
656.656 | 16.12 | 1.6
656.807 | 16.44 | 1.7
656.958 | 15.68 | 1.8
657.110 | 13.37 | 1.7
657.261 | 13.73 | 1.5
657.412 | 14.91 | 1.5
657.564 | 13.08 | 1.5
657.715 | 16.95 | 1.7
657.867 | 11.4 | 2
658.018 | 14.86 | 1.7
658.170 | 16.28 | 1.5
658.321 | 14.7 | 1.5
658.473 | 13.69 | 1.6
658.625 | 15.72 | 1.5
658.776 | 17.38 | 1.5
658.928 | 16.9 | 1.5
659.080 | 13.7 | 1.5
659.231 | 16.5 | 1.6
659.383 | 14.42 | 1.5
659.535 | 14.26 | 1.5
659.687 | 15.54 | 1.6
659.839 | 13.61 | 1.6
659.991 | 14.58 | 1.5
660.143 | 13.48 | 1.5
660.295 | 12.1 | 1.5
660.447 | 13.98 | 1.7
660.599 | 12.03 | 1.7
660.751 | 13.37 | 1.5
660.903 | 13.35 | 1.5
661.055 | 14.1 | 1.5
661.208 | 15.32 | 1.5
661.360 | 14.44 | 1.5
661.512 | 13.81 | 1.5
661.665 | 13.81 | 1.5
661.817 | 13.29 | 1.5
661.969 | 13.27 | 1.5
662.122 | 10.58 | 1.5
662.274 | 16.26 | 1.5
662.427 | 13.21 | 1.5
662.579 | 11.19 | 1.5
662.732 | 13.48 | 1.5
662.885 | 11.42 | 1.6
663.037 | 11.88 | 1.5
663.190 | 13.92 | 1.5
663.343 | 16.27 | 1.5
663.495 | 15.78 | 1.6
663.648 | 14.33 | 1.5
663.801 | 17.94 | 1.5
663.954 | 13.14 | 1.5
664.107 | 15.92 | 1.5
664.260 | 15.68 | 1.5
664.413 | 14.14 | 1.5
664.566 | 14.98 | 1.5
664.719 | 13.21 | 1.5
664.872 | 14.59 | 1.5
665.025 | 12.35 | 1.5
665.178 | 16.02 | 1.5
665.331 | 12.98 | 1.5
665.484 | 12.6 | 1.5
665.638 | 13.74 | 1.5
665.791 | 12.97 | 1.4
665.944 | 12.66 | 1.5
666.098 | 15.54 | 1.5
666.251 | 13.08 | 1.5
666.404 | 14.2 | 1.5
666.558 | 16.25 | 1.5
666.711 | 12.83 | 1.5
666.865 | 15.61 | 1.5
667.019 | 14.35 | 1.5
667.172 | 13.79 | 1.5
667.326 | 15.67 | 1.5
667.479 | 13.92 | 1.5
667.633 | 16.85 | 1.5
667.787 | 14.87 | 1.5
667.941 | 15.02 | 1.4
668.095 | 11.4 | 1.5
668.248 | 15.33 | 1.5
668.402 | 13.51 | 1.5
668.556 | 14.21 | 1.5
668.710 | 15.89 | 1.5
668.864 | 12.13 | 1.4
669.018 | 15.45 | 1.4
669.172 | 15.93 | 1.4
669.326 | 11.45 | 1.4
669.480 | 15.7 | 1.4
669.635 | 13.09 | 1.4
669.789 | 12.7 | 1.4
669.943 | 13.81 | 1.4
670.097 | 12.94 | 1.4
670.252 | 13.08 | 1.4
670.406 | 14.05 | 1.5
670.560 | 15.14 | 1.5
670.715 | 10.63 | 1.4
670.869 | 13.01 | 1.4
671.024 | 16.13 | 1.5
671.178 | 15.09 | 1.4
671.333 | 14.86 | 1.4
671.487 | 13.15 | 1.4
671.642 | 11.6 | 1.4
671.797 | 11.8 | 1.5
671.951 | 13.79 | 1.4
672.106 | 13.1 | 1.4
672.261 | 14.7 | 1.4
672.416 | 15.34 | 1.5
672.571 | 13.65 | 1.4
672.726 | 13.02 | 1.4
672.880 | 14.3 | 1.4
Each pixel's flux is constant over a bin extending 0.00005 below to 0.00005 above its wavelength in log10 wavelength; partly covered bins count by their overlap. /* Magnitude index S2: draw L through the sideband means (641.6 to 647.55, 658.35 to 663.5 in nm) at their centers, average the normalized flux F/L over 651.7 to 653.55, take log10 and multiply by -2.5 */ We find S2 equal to 0.03 mag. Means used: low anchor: 13.1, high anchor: 14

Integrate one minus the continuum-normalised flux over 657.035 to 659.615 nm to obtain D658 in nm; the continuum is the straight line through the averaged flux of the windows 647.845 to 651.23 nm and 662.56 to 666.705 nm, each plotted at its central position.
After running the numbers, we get -0.15 nm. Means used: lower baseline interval 13.8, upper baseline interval 14.1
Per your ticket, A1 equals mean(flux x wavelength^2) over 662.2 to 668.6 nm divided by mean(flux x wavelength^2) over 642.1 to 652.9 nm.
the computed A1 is 1.13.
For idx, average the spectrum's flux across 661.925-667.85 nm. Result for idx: 14.1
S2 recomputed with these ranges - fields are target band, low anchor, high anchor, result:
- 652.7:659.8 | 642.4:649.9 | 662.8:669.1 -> -0.03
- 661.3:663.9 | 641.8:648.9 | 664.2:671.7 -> 0.00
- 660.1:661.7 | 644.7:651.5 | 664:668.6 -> 0.03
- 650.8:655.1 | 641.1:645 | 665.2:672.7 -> 0.03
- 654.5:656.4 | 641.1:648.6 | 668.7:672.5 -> -0.02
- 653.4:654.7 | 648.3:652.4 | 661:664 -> 0.04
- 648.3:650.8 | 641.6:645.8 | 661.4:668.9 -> -0.07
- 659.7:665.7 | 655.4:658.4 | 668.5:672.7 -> 0.04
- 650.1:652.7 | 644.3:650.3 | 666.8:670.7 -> 0.03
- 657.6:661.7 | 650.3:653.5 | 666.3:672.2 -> -0.07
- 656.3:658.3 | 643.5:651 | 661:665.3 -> -0.10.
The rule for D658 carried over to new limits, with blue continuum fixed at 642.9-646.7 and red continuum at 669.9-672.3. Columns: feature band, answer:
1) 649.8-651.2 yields -0.08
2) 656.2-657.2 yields -0.19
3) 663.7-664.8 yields -0.13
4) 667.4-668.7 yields -0.09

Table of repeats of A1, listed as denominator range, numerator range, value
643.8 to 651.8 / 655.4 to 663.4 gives 1.10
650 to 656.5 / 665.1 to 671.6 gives 1.09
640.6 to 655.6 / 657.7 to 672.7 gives 1.12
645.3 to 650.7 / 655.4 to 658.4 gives 1.13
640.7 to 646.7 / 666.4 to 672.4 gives 1.16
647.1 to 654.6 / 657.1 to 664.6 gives 1.09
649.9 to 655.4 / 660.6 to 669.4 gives 1.10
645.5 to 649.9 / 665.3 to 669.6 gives 1.13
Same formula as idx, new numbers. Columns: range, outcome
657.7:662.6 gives 14.2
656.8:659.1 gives 14.9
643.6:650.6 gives 13.5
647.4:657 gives 13.7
